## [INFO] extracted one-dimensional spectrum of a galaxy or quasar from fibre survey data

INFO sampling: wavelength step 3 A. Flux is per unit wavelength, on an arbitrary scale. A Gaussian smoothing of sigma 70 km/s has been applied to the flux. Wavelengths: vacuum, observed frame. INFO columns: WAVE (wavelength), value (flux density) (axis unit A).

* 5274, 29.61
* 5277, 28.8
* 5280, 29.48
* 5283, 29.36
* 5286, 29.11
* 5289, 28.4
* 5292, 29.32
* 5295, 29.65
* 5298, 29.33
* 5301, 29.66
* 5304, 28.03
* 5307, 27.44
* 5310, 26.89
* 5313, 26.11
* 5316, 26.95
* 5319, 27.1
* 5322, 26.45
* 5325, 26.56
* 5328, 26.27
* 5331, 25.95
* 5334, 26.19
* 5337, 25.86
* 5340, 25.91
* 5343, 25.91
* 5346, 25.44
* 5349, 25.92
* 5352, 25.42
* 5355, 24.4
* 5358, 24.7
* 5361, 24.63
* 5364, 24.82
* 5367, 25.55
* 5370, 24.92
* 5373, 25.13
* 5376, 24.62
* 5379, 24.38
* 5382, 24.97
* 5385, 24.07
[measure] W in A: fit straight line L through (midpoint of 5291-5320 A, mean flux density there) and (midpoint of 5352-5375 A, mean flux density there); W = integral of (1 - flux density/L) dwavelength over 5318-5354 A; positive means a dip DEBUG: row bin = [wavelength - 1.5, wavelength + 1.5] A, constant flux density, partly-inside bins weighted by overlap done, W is 0.5 A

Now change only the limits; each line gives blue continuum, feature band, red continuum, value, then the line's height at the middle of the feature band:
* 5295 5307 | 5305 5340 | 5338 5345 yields 1.0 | 27.3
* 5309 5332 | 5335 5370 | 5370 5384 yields 0.3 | 25.5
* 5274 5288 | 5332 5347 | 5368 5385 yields 0.3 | 26.5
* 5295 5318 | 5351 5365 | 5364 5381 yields 0.4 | 25.6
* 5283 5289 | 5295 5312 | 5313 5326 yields -0.3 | 27.8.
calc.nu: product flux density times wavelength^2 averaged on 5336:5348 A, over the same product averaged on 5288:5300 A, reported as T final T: 0.9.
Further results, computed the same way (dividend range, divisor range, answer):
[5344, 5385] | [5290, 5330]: 0.92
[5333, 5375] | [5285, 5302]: 0.89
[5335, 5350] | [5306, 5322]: 0.97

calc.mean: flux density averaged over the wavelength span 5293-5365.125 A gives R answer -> 26.5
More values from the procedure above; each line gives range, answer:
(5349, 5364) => 24.9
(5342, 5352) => 25.7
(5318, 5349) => 26.1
